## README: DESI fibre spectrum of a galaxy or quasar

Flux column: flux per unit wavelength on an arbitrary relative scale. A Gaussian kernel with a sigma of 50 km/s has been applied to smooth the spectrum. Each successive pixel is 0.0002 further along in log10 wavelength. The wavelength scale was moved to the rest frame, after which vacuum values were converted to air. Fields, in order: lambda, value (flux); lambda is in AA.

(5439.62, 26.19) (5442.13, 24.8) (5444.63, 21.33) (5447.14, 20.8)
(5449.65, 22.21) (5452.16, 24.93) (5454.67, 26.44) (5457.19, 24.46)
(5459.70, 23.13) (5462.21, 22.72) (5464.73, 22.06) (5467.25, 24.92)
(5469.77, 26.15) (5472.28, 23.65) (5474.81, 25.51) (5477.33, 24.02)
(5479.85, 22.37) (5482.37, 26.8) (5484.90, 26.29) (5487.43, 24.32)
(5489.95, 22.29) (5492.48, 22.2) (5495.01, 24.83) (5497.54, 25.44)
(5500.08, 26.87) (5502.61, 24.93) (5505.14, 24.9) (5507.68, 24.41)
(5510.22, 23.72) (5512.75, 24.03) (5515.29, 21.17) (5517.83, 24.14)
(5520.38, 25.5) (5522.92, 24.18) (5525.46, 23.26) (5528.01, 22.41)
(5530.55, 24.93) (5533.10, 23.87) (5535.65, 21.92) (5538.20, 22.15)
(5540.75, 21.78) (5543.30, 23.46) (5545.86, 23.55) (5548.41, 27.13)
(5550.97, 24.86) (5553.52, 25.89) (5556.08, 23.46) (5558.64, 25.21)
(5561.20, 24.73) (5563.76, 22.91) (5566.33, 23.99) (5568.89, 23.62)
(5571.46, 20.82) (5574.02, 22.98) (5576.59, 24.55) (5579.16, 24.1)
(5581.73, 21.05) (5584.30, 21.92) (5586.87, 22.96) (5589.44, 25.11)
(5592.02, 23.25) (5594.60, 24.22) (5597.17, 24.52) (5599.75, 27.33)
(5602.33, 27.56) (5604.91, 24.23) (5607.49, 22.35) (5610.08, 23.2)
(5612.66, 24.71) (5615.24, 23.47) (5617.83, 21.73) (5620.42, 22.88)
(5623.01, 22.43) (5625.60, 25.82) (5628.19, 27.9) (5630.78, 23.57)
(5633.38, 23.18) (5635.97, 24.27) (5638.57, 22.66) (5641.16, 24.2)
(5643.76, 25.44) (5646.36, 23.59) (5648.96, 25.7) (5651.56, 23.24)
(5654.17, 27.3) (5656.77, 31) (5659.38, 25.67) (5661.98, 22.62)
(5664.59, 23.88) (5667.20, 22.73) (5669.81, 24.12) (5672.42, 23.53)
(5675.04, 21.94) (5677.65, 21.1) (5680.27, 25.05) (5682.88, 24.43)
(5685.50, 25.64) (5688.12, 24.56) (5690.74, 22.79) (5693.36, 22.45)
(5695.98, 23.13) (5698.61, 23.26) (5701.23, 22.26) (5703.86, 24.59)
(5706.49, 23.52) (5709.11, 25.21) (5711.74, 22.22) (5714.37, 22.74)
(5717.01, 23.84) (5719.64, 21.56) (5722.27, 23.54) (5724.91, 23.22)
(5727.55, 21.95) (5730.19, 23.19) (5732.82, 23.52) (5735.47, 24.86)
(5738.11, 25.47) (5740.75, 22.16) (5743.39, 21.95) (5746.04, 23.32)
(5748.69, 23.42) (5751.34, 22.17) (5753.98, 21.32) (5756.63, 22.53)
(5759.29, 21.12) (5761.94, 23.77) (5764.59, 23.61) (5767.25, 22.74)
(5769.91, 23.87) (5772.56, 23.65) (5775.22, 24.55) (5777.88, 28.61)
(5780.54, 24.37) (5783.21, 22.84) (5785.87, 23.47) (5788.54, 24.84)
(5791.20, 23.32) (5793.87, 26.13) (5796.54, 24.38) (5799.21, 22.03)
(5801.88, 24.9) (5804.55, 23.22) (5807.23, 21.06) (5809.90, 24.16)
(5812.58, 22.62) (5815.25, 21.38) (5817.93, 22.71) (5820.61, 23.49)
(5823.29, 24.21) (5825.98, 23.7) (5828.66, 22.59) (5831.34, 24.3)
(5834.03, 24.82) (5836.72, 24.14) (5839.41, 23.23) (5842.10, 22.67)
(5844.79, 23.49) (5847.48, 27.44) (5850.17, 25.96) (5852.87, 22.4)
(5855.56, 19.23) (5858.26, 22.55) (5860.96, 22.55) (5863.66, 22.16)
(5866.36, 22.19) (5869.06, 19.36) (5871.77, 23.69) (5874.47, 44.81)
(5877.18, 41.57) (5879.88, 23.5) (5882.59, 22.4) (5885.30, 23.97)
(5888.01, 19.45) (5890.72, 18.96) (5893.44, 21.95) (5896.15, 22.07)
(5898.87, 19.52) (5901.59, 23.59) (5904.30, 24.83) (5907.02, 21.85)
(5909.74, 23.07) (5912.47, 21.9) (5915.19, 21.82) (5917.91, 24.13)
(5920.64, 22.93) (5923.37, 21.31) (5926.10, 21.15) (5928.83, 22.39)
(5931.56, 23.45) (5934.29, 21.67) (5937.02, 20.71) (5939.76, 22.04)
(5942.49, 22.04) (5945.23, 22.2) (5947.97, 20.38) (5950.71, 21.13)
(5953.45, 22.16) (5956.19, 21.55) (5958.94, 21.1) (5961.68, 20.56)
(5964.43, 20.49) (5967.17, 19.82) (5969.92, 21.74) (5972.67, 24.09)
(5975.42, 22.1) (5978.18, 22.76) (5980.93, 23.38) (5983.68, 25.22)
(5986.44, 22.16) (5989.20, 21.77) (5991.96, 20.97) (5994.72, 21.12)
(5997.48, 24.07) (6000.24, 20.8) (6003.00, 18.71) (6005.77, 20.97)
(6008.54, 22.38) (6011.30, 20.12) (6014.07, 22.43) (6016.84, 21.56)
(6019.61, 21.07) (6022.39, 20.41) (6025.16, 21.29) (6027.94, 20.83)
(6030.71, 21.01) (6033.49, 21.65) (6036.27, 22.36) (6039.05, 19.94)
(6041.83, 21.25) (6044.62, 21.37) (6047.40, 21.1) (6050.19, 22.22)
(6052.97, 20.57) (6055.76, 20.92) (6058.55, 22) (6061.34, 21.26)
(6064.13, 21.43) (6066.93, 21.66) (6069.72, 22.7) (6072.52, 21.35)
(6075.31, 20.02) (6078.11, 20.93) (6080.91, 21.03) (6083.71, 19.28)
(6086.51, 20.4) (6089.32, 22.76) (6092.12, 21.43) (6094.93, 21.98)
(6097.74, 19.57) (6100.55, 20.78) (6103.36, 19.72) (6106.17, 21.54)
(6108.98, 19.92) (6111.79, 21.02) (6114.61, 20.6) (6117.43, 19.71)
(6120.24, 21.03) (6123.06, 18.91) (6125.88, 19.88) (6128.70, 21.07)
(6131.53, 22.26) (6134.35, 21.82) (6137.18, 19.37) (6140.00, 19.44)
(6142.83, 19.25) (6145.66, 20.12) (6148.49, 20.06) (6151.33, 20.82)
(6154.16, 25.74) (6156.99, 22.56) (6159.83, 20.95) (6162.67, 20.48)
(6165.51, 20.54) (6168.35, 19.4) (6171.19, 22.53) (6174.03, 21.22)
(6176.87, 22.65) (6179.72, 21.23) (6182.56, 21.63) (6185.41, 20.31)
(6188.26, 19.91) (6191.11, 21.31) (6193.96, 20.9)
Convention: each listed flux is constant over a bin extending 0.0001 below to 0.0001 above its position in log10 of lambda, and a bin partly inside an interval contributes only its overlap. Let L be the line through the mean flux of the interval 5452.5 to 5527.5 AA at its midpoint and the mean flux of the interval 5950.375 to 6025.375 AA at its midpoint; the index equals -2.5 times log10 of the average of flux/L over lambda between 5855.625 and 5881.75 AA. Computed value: -0.19 mag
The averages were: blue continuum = 24.3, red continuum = 21.7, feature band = 26.5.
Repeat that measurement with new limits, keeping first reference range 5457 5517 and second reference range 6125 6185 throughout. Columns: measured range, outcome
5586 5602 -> -0.05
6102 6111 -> 0.04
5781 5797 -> -0.06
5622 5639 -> -0.04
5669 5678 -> 0.03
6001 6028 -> 0.04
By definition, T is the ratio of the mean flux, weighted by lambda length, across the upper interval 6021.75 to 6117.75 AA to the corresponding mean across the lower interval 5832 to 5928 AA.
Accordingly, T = 0.89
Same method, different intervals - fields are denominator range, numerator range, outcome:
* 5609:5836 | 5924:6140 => 0.90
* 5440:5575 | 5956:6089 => 0.89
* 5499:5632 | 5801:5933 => 0.98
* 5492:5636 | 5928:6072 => 0.90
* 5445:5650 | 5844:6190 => 0.91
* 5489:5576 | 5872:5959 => 0.98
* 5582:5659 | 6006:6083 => 0.87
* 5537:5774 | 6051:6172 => 0.88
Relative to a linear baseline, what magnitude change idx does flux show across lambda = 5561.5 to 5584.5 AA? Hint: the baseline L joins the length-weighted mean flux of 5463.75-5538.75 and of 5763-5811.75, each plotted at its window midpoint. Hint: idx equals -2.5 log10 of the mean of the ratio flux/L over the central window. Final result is 0.05 mag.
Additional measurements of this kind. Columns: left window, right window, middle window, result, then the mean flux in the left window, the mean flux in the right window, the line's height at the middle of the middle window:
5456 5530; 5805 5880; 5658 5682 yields 0.04 mag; 24.2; 24.5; 24.3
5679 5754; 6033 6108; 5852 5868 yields 0.03 mag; 23.4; 21.1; 22.5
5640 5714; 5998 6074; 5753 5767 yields 0.04 mag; 24.1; 21.3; 23.4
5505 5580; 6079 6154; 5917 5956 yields -0.02 mag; 23.8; 20.6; 21.6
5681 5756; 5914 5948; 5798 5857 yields -0.03 mag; 23.3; 22.1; 22.7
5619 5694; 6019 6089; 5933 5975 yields 0.02 mag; 24.3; 21.1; 21.9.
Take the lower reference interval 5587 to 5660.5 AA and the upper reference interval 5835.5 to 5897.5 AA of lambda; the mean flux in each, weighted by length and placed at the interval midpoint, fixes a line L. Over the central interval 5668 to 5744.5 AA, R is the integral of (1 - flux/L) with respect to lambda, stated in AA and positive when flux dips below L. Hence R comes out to 3.6 AA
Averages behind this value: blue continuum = 24.6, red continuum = 24.3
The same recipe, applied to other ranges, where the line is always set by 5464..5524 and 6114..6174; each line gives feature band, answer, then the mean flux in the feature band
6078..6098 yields 0.1 AA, 21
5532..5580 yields 0.6 AA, 23.7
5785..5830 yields -1.5 AA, 23.4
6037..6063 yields 0.1 AA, 21.2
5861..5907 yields -4.6 AA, 24.5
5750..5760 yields 0.5 AA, 21.8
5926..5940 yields 0.0 AA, 22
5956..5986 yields -0.5 AA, 22.1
